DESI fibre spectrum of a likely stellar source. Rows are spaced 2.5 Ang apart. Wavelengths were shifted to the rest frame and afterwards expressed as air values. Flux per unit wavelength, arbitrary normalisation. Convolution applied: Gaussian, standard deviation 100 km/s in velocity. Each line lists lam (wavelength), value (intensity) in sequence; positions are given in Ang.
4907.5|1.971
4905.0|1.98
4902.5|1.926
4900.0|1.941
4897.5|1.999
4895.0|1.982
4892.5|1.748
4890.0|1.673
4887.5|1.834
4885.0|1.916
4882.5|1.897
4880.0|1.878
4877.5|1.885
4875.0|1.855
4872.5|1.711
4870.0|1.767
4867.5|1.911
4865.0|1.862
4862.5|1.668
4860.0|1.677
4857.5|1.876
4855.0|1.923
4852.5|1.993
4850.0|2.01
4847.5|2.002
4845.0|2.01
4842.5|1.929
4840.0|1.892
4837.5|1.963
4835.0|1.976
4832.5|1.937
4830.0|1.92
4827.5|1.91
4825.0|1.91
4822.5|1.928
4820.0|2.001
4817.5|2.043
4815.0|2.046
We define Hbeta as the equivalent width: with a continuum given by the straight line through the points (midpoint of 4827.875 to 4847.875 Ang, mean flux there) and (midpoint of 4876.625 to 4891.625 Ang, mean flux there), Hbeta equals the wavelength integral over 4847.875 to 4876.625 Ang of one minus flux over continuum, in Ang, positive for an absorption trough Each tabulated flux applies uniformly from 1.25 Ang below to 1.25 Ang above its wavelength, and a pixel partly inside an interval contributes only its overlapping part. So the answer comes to 0.72 Ang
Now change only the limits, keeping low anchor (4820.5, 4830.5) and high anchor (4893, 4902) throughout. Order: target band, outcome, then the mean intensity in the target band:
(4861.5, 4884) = 1.3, 1.83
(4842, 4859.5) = -0.2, 1.95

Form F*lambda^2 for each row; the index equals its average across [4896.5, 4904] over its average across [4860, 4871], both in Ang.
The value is 1.11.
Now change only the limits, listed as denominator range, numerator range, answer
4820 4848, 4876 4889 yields 0.99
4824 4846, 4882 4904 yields 0.99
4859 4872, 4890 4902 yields 1.08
